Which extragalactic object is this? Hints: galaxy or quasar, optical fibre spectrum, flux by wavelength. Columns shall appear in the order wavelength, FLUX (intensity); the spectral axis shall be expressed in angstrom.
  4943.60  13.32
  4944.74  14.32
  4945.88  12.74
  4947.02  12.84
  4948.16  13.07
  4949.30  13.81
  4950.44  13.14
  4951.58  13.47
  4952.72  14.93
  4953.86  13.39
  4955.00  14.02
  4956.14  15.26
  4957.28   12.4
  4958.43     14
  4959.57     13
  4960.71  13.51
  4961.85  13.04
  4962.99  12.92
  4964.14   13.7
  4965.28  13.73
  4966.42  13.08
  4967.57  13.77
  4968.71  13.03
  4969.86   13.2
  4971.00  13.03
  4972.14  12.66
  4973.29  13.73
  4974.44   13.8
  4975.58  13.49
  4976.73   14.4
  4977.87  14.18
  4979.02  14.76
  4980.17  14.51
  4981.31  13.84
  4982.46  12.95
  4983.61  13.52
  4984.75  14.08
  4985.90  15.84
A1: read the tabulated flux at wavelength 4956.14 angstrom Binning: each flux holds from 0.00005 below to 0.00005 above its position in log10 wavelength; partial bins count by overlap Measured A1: 15.26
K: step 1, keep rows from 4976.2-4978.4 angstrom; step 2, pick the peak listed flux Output 14.4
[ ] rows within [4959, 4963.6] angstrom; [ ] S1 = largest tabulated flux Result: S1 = 13.51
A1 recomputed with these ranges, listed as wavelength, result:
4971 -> 13.03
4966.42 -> 13.08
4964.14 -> 13.7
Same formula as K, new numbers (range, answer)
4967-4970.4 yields 13.77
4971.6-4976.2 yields 13.8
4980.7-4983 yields 13.84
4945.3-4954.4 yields 14.93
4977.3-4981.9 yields 14.76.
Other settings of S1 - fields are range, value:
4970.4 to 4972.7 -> 13.03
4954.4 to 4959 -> 15.26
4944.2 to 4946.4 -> 14.32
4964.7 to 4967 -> 13.73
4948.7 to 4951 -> 13.81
